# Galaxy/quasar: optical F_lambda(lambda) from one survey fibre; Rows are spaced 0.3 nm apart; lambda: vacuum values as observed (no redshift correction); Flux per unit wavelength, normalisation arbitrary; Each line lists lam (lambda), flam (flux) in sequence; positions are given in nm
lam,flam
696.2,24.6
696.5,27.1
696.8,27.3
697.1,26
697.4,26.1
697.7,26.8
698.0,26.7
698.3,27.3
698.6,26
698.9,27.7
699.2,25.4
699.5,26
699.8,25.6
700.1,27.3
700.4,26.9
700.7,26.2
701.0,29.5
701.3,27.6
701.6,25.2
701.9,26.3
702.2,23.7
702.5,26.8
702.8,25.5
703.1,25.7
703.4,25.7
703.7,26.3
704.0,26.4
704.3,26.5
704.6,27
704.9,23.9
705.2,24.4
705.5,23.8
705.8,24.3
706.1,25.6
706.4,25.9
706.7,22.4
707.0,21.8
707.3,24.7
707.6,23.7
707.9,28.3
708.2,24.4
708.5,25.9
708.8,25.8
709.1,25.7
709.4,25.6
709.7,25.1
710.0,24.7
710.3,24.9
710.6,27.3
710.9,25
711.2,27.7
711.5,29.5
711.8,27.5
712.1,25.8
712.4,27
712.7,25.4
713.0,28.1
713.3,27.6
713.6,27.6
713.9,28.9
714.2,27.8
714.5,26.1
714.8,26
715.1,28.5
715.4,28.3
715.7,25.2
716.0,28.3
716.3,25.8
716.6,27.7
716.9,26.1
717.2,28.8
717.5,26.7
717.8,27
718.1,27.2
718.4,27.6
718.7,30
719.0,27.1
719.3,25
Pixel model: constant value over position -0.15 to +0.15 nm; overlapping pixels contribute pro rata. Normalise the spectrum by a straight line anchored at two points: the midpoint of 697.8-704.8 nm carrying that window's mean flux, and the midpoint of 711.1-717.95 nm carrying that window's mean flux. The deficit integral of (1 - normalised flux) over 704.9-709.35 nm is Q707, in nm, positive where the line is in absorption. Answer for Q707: 0.34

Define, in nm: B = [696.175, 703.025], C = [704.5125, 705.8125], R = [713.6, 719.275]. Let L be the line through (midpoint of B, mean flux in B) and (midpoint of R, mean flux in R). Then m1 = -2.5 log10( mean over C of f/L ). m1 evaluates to 0.09 mag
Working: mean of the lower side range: 26.4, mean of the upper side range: 27.3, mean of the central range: 24.6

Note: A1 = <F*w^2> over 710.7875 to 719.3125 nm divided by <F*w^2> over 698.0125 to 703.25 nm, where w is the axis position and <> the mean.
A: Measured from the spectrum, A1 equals 1.1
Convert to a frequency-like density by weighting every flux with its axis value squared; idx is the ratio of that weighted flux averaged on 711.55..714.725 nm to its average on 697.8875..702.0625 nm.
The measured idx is 1.1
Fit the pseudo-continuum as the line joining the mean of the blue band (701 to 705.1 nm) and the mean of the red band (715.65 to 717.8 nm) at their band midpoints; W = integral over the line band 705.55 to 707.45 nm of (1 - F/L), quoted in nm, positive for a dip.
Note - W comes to 0.16 nm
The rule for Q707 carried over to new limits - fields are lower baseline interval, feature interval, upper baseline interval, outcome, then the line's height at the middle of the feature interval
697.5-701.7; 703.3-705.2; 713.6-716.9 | 0.07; 26.9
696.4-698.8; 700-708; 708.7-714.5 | 0.33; 26.7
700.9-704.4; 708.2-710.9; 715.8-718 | 0.12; 26.7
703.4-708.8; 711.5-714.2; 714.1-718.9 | -0.09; 26.5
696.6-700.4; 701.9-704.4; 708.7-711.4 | 0.04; 26.3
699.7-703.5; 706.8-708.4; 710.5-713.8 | 0.13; 26.8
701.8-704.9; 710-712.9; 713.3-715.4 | 0.05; 27.1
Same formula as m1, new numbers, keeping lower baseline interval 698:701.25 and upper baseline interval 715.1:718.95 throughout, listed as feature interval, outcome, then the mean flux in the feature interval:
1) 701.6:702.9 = 0.057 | 25.5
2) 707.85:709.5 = 0.054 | 25.8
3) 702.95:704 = 0.040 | 26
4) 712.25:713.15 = 0.018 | 26.8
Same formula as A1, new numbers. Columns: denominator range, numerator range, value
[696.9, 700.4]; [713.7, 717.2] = 1.08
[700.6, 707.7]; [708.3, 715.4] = 1.08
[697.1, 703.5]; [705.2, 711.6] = 0.98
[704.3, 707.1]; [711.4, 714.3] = 1.14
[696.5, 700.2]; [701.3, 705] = 0.99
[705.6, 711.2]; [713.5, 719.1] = 1.12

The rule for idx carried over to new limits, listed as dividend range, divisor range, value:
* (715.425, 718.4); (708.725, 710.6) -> 1.09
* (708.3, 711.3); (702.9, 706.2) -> 1.03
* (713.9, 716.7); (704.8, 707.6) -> 1.16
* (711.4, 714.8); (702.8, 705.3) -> 1.09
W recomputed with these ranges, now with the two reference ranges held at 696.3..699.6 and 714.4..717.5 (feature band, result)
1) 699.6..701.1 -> -0.02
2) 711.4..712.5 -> -0.02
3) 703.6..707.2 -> 0.26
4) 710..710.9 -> 0.04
